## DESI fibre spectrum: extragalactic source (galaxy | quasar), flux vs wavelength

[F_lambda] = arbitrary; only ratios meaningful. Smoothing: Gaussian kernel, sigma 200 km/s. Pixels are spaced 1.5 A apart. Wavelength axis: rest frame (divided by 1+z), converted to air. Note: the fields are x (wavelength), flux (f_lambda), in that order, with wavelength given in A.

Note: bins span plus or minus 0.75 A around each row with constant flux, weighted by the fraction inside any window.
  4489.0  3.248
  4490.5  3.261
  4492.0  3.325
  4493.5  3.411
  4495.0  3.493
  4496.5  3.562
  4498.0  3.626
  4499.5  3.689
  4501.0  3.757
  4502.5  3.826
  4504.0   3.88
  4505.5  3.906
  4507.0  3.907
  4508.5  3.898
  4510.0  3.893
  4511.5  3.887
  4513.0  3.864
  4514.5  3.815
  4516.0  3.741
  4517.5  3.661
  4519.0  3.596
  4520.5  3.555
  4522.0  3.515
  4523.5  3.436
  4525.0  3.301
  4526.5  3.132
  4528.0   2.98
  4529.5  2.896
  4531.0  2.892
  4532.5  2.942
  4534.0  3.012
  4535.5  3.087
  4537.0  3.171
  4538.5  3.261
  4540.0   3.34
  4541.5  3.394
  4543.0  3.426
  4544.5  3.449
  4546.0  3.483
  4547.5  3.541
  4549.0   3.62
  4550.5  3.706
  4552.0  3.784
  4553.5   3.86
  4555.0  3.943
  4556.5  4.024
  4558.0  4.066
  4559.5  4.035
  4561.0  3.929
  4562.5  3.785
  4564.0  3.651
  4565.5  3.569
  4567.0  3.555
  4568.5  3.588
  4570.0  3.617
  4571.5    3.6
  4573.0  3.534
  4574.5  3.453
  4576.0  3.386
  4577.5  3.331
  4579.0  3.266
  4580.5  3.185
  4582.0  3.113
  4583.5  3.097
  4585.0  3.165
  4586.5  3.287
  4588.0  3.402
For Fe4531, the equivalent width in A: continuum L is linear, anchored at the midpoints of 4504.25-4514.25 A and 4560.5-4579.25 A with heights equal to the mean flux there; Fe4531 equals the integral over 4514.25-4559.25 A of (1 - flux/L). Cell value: 3.4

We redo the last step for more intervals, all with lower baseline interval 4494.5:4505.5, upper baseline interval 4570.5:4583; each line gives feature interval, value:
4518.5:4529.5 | 0.9 A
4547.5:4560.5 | -1.5 A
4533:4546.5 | 0.9 A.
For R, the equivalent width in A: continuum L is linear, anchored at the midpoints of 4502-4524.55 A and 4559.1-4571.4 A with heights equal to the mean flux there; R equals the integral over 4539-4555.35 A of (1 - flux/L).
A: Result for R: 0.6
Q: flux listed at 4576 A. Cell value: 3.386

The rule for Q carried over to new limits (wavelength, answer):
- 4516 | 3.741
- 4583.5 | 3.097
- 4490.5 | 3.261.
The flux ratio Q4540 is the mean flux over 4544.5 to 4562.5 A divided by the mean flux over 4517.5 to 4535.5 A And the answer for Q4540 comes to 1.18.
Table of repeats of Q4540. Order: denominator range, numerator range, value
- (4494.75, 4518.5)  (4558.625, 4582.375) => 0.94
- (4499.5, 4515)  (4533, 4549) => 0.86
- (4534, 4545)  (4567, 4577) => 1.07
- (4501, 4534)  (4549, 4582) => 1.03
